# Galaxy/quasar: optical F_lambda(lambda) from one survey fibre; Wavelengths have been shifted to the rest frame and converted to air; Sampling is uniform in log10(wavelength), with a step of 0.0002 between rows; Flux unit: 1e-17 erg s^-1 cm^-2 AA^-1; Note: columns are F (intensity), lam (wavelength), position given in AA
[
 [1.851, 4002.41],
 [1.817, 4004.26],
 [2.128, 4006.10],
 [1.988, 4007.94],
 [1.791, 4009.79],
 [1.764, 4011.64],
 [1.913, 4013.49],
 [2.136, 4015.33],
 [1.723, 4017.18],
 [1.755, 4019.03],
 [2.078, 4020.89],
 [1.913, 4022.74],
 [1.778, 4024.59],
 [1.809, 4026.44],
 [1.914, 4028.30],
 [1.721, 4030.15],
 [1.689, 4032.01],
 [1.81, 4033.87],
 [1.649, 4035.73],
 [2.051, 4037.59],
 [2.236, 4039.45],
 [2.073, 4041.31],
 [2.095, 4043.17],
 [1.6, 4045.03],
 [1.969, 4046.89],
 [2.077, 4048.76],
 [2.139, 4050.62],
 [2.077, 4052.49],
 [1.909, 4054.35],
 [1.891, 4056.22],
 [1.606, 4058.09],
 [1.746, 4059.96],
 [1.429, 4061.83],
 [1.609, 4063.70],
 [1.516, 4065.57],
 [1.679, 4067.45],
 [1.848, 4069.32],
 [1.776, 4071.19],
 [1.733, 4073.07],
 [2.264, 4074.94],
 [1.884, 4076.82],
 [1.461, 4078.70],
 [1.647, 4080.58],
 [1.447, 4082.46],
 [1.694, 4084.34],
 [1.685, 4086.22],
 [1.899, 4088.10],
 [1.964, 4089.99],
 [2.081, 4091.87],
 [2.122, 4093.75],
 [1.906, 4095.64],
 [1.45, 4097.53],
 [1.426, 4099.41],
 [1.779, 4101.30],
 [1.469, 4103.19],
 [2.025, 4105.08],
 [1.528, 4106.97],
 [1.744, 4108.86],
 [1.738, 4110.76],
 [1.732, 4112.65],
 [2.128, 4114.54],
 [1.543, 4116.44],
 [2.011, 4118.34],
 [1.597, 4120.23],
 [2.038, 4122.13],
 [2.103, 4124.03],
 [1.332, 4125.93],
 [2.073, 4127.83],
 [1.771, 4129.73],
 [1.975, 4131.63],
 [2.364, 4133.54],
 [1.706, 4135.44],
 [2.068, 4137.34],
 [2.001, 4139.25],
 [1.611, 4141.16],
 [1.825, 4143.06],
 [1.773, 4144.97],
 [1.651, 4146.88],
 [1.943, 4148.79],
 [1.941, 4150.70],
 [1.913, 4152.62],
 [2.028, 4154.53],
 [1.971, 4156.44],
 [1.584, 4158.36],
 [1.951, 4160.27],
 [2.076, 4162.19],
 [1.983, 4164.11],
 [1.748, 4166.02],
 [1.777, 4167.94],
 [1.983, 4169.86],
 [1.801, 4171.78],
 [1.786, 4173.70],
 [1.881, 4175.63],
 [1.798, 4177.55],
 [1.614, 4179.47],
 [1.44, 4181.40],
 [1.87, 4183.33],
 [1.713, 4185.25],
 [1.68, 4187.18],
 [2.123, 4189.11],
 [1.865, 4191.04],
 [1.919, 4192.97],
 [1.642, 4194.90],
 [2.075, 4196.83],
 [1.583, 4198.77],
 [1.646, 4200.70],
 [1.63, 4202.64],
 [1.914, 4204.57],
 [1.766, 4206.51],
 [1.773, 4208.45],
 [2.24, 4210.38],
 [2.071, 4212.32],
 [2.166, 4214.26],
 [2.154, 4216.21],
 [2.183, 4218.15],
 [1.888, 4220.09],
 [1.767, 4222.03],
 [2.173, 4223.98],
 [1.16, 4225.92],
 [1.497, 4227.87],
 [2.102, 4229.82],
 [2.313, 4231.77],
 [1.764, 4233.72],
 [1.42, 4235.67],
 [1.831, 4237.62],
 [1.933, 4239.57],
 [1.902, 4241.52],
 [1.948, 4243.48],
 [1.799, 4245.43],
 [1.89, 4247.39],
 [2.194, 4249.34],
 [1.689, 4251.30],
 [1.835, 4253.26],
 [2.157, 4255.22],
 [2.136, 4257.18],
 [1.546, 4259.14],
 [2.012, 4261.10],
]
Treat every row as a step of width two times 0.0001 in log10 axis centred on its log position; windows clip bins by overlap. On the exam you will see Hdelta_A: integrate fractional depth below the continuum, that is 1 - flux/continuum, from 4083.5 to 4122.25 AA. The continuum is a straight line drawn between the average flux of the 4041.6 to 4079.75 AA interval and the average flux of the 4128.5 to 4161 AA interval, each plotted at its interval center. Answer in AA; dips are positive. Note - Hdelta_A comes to 1.5 AA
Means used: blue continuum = 1.82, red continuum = 1.89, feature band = 1.78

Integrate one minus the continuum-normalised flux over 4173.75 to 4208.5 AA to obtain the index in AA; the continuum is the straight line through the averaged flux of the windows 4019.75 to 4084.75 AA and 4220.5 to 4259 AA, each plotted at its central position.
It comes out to 1.5 AA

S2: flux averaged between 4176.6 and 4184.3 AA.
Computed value 1.68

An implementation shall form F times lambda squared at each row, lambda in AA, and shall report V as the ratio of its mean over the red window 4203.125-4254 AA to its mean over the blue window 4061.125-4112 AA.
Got 1.2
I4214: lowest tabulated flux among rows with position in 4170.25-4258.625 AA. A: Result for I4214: 1.16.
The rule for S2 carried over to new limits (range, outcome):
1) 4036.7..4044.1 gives 2.11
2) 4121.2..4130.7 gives 1.86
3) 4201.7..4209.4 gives 1.77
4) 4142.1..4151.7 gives 1.83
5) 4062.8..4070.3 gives 1.66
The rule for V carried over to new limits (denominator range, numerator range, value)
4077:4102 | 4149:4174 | 1.13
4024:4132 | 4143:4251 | 1.09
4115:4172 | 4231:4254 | 1.05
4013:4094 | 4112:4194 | 1.06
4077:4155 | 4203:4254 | 1.11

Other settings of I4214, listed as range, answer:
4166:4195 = 1.44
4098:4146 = 1.332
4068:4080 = 1.461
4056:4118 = 1.426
